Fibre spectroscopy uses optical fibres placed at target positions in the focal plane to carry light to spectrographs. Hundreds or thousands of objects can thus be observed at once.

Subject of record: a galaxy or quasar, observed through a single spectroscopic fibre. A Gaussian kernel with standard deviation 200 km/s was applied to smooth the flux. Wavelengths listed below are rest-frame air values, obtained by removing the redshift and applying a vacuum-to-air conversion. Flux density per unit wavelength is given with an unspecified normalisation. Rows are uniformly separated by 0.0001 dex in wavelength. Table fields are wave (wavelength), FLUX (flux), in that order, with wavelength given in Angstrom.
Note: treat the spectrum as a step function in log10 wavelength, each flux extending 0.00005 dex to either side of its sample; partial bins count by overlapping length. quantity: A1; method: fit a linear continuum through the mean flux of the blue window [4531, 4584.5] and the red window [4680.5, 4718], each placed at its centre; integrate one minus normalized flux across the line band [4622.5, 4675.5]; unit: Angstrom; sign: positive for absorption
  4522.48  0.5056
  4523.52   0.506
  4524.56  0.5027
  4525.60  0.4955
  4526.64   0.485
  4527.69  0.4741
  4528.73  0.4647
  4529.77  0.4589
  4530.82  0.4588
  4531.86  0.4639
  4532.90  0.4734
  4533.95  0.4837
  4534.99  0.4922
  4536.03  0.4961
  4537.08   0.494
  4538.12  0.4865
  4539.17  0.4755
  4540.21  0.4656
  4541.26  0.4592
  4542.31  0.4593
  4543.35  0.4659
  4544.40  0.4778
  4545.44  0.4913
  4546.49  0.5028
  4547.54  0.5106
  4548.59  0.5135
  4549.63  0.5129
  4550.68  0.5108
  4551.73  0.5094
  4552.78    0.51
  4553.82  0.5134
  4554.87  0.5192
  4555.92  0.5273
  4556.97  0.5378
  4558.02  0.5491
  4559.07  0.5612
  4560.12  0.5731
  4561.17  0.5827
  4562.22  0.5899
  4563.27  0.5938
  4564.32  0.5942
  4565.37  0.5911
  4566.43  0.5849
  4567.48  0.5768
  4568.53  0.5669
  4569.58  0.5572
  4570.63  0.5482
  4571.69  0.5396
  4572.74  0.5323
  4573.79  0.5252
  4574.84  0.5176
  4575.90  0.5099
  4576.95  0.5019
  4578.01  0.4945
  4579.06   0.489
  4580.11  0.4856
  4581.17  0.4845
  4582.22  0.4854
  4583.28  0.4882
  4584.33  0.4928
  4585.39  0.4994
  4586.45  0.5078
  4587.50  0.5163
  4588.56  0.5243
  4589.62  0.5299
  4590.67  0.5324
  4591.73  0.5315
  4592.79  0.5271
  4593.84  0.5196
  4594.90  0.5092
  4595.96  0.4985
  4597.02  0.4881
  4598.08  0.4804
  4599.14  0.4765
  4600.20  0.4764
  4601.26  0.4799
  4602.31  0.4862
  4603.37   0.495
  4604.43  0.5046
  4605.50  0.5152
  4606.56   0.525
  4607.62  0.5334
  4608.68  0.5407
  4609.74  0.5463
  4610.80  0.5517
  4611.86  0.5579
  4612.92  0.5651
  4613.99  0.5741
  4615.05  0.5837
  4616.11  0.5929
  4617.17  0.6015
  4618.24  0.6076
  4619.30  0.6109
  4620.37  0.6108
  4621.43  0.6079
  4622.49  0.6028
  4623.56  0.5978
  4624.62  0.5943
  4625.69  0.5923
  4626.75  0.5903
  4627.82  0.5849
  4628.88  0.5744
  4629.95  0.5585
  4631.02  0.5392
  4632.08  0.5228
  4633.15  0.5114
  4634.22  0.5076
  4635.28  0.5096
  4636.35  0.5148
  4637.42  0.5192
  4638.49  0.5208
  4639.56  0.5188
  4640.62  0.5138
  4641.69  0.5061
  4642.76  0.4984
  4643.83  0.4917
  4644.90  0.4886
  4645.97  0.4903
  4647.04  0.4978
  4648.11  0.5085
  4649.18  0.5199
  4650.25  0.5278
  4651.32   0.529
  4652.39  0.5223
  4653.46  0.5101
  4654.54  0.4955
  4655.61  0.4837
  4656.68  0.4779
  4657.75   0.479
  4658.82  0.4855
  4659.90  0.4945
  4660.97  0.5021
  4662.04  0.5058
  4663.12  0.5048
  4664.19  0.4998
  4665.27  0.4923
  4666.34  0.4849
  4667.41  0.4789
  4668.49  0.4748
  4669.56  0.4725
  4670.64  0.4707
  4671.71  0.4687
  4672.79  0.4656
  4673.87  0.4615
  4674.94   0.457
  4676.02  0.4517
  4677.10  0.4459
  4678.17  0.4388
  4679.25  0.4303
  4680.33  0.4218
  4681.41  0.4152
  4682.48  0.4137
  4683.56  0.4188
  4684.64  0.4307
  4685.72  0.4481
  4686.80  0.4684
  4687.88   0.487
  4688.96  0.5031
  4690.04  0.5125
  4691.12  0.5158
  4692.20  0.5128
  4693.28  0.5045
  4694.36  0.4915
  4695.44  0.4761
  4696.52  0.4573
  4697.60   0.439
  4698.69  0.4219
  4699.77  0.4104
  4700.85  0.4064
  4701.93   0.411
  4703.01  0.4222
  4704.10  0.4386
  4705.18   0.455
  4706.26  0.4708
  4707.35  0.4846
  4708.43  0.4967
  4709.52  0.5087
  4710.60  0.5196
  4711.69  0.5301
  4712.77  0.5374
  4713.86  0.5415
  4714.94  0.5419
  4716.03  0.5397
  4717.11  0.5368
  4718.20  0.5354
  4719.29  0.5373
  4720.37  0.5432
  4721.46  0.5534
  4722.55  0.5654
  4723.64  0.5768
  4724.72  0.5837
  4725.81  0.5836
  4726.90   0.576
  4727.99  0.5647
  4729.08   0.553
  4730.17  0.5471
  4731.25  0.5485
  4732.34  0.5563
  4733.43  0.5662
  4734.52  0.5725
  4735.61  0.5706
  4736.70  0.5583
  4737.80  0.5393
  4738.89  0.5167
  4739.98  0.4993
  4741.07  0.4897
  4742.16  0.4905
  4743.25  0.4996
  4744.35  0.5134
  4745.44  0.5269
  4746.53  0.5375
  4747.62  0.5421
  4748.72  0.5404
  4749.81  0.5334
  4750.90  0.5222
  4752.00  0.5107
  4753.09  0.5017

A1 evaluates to -2.2 Angstrom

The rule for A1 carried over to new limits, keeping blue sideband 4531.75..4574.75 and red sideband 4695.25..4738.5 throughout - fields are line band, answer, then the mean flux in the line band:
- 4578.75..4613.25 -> 0.7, 0.51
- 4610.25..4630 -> -2.6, 0.588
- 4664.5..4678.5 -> 1.4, 0.467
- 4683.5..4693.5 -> 0.7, 0.482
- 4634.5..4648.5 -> 0.4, 0.506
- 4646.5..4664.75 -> 0.6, 0.502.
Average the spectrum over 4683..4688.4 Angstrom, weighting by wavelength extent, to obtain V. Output 0.45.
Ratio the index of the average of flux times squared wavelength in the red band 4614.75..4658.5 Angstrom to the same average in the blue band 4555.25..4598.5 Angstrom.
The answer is 1.0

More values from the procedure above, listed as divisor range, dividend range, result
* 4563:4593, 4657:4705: 0.92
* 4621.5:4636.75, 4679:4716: 0.87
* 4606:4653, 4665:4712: 0.87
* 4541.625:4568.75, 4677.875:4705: 0.90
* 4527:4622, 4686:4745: 1.04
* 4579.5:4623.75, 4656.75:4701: 0.91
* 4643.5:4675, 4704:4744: 1.12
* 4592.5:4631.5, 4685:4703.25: 0.88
